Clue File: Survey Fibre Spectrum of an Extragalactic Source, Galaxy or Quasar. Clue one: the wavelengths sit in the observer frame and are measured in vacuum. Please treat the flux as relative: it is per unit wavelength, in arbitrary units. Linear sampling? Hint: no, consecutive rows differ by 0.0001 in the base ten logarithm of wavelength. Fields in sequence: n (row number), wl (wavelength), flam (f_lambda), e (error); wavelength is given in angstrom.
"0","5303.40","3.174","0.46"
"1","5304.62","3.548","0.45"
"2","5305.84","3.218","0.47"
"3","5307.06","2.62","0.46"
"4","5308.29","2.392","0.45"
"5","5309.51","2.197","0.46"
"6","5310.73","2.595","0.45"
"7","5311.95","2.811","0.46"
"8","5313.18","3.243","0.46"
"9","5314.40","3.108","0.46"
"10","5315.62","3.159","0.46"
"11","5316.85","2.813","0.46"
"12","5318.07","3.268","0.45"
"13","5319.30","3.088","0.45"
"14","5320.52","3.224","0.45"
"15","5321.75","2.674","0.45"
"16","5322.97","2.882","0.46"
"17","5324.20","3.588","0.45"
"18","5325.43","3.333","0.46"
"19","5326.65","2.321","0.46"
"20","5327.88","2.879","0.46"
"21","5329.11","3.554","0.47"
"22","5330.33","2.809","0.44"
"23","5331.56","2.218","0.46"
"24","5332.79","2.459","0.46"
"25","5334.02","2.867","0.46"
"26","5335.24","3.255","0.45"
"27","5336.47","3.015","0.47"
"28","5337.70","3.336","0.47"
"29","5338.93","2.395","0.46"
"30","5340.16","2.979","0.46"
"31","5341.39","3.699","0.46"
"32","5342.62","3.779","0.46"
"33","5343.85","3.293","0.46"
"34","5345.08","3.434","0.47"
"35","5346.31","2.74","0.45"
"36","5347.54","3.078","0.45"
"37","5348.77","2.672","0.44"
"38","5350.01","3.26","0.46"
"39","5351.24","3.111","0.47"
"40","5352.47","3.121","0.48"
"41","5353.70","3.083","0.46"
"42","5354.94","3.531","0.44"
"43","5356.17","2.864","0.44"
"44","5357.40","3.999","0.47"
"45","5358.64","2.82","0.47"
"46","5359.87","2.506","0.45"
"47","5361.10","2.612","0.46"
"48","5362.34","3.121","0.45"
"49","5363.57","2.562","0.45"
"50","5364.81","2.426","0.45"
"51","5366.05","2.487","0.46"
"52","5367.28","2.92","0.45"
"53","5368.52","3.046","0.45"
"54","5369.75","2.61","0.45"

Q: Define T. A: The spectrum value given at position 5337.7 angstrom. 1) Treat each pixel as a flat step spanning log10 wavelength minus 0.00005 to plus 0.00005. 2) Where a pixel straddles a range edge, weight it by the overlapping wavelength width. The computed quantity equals 3.336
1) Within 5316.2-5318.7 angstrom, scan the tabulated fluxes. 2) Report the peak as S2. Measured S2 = 3.268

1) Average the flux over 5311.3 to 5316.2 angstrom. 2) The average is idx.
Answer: 3.08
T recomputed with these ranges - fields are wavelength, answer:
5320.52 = 3.224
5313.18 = 3.243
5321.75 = 2.674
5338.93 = 2.395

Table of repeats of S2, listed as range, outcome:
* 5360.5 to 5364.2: 3.121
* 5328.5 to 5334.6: 3.554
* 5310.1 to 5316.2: 3.243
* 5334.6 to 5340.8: 3.336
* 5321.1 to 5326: 3.588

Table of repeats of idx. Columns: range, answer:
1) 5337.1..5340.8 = 2.91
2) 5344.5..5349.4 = 2.98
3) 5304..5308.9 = 2.94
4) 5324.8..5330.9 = 2.98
